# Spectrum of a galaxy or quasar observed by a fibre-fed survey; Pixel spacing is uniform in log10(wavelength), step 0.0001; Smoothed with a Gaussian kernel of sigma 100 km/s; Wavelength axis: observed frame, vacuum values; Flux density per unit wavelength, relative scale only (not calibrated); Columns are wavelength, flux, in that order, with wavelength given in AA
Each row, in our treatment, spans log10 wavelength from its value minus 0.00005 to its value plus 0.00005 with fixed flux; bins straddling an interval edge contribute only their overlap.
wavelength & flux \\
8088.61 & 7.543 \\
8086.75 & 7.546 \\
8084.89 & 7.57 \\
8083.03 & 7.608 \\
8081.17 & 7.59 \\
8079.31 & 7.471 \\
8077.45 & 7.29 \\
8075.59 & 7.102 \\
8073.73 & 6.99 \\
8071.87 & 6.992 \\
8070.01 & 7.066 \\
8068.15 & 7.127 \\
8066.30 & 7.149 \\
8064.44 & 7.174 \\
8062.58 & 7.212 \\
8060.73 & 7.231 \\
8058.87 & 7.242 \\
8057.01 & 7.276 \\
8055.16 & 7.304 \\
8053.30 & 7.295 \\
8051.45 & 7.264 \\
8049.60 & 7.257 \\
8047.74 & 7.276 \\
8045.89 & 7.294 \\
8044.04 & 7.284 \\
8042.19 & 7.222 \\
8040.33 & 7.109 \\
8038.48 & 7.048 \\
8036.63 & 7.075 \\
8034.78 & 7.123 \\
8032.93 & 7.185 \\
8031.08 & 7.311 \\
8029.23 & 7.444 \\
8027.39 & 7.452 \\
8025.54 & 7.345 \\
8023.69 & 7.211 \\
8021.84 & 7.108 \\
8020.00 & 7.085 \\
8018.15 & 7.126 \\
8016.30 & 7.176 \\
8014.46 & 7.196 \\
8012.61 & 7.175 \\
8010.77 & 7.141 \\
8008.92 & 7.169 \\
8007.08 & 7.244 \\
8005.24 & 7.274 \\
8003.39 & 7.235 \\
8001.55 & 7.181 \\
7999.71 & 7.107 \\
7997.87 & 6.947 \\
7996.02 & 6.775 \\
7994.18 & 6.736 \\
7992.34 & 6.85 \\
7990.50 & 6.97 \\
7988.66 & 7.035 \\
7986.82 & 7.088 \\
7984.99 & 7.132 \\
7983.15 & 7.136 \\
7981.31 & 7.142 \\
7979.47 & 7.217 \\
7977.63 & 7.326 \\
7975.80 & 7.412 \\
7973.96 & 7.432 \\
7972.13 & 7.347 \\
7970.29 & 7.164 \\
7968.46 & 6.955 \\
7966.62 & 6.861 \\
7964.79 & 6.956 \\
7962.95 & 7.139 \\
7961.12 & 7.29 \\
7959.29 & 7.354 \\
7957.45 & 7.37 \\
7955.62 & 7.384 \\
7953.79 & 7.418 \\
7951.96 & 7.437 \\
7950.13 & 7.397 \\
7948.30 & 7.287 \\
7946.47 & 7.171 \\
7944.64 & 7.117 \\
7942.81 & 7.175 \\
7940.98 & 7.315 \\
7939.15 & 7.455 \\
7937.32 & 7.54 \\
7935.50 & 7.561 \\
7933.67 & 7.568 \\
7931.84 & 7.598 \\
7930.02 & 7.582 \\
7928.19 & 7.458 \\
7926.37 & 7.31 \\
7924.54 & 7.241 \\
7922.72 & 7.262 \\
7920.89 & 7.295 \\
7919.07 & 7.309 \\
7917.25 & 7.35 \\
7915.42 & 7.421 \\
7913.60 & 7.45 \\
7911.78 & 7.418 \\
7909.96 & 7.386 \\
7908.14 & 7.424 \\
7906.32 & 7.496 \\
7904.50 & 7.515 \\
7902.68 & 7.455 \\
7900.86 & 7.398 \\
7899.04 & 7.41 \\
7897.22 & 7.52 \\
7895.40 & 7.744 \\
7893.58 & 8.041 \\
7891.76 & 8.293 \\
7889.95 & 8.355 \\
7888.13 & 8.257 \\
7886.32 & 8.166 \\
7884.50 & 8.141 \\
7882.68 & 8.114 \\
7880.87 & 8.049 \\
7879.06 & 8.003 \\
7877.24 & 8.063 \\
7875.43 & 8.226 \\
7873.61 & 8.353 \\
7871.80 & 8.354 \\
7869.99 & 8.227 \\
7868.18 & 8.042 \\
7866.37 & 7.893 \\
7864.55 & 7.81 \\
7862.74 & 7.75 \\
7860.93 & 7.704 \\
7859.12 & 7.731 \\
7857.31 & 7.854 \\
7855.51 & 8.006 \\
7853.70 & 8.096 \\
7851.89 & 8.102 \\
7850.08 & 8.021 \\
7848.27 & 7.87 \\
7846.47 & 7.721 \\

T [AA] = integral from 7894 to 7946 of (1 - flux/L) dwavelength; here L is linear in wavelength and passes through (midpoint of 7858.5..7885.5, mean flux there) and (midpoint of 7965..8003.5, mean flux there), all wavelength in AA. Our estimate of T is 1.4 AA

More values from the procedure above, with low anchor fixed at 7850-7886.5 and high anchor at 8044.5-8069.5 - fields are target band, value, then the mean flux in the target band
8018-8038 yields 0.37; 7.23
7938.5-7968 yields 1.62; 7.25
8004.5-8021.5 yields 0.57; 7.18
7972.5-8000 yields 1.62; 7.09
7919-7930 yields 0.65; 7.33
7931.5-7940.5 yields 0.25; 7.53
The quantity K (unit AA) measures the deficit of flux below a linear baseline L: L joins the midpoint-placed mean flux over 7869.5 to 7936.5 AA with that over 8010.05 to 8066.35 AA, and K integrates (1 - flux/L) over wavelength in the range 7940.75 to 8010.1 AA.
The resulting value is 2.6 AA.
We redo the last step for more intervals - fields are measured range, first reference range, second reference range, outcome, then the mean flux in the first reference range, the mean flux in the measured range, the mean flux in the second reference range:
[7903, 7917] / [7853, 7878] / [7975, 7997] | 0.4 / 8.01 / 7.44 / 7.07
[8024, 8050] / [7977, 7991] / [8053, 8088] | -0.1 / 7.13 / 7.24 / 7.28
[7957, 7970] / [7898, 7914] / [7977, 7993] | 0.1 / 7.44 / 7.12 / 7.1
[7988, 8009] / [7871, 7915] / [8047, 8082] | 1.2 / 7.85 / 7.04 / 7.22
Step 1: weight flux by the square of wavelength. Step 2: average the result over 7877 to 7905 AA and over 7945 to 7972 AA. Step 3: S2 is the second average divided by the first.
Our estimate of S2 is 0.9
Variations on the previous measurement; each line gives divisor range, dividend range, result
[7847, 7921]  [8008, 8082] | 0.96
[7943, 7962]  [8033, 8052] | 1.01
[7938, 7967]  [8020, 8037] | 1.02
